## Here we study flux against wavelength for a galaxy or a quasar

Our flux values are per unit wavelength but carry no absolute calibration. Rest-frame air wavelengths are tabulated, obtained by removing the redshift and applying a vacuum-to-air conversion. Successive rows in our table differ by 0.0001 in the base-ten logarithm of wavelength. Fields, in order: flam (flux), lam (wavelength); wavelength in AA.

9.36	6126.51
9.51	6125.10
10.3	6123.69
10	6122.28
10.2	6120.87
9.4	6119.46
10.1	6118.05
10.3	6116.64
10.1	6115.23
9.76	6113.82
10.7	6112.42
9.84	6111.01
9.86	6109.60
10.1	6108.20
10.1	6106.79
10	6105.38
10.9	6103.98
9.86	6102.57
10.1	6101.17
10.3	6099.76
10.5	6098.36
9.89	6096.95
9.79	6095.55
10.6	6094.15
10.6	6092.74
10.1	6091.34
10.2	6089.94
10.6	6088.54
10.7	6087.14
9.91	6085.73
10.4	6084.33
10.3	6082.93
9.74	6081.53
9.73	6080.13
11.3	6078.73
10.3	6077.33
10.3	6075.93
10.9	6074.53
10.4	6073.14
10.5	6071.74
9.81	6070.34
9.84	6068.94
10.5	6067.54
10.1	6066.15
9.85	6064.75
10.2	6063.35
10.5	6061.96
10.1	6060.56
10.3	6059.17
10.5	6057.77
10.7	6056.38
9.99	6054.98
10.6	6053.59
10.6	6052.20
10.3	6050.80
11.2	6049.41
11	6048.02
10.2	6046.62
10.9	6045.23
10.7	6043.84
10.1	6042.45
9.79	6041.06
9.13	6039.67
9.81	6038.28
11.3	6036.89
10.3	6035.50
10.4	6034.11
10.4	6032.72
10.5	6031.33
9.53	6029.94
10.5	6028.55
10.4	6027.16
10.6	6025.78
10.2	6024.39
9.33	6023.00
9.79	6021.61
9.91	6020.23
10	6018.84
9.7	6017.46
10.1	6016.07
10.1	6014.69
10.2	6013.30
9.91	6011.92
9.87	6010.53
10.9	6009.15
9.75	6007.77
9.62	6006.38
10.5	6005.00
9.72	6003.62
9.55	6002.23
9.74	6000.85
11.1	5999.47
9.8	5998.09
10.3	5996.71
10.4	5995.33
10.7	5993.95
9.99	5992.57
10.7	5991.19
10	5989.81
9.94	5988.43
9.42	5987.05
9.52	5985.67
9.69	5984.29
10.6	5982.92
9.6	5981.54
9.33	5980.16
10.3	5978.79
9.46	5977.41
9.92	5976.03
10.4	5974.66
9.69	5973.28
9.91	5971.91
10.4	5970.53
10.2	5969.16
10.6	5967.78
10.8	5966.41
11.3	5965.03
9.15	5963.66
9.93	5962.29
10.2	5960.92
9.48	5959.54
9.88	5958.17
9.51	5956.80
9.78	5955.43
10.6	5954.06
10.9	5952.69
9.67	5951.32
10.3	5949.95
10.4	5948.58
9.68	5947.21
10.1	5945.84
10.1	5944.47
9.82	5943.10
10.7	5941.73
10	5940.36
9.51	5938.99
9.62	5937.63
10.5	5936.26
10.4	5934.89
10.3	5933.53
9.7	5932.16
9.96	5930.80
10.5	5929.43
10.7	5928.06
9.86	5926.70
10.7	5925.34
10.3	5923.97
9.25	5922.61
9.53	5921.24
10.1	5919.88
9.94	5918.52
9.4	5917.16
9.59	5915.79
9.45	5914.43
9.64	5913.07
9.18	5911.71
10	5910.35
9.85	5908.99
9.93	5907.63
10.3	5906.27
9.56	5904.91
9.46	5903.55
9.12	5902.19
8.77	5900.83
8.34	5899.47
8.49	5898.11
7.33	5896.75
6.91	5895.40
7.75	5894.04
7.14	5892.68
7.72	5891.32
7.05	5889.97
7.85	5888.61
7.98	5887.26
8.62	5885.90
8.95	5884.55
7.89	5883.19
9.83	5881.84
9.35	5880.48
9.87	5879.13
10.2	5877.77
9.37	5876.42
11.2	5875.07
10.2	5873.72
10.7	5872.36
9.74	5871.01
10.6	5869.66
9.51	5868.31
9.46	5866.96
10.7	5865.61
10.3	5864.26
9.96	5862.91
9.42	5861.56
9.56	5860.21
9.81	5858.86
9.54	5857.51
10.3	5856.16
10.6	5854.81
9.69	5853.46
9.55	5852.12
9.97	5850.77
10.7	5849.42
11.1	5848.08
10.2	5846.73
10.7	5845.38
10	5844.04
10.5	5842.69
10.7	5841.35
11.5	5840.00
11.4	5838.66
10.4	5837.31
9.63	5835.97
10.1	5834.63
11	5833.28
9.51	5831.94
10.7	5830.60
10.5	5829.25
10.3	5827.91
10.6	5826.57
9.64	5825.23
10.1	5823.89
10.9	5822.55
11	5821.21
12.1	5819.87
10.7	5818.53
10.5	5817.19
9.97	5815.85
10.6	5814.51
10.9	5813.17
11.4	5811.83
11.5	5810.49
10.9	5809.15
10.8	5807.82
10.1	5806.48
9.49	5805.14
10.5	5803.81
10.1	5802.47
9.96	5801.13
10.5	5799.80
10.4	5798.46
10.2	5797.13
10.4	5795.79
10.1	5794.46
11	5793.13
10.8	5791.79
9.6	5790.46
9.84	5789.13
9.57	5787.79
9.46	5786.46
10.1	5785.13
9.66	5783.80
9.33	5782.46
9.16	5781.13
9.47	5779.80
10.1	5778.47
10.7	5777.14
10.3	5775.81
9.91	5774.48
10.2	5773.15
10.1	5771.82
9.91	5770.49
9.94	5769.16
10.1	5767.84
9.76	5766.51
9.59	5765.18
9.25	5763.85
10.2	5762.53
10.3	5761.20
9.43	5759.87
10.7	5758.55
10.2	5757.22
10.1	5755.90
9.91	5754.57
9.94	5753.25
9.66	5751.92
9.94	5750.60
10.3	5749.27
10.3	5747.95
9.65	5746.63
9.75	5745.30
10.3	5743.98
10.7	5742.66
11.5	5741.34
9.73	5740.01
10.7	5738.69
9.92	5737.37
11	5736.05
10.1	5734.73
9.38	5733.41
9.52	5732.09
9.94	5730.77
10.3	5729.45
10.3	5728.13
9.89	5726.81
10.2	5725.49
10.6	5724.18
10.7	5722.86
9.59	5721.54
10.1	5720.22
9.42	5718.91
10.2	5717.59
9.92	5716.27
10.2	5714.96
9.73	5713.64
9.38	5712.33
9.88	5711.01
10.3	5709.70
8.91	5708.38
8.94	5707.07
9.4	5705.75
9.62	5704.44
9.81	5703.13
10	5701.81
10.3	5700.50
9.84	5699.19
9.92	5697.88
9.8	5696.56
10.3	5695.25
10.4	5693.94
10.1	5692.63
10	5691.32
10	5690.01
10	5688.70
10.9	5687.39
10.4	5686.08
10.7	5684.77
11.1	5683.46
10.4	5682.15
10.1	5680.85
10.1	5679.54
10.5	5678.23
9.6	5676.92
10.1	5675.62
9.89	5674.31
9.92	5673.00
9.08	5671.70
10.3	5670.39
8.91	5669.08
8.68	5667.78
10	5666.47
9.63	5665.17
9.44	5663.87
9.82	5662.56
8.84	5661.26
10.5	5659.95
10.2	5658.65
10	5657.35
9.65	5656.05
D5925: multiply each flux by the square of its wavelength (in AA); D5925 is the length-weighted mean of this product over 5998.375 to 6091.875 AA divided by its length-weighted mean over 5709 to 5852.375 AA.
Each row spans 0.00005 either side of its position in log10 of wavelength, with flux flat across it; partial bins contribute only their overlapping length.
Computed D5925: 1.10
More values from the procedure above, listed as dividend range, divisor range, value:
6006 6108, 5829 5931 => 1.13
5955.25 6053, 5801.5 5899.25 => 1.08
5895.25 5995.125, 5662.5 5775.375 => 1.07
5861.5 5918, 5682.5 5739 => 0.98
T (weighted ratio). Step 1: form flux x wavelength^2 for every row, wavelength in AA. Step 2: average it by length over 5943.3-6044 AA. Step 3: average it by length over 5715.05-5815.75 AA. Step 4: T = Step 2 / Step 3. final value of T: 1.07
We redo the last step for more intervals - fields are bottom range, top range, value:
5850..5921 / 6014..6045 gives 1.14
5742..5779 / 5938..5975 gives 1.08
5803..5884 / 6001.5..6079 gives 1.06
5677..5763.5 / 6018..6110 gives 1.15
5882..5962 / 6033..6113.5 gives 1.14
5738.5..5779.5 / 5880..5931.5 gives 0.95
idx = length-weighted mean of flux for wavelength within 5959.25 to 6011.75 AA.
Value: 10.1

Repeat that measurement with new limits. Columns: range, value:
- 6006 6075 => 10.2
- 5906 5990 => 9.99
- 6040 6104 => 10.3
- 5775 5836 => 10.3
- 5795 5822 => 10.6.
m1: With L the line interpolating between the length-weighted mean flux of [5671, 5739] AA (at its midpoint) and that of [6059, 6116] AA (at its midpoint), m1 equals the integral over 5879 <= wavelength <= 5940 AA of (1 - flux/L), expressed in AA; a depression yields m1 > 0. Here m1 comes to 5.34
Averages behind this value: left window 10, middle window 9.25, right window 10.2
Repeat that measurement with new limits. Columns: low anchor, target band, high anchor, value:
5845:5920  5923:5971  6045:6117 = -2.2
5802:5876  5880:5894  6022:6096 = 2.9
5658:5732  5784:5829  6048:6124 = -1.7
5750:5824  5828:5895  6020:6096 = 3.0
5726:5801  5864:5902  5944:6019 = 4.1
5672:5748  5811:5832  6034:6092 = -1.0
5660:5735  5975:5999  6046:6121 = 0.4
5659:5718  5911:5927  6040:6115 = 0.6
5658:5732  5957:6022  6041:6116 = 1.1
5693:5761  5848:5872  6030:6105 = 0.3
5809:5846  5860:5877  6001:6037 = 0.7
